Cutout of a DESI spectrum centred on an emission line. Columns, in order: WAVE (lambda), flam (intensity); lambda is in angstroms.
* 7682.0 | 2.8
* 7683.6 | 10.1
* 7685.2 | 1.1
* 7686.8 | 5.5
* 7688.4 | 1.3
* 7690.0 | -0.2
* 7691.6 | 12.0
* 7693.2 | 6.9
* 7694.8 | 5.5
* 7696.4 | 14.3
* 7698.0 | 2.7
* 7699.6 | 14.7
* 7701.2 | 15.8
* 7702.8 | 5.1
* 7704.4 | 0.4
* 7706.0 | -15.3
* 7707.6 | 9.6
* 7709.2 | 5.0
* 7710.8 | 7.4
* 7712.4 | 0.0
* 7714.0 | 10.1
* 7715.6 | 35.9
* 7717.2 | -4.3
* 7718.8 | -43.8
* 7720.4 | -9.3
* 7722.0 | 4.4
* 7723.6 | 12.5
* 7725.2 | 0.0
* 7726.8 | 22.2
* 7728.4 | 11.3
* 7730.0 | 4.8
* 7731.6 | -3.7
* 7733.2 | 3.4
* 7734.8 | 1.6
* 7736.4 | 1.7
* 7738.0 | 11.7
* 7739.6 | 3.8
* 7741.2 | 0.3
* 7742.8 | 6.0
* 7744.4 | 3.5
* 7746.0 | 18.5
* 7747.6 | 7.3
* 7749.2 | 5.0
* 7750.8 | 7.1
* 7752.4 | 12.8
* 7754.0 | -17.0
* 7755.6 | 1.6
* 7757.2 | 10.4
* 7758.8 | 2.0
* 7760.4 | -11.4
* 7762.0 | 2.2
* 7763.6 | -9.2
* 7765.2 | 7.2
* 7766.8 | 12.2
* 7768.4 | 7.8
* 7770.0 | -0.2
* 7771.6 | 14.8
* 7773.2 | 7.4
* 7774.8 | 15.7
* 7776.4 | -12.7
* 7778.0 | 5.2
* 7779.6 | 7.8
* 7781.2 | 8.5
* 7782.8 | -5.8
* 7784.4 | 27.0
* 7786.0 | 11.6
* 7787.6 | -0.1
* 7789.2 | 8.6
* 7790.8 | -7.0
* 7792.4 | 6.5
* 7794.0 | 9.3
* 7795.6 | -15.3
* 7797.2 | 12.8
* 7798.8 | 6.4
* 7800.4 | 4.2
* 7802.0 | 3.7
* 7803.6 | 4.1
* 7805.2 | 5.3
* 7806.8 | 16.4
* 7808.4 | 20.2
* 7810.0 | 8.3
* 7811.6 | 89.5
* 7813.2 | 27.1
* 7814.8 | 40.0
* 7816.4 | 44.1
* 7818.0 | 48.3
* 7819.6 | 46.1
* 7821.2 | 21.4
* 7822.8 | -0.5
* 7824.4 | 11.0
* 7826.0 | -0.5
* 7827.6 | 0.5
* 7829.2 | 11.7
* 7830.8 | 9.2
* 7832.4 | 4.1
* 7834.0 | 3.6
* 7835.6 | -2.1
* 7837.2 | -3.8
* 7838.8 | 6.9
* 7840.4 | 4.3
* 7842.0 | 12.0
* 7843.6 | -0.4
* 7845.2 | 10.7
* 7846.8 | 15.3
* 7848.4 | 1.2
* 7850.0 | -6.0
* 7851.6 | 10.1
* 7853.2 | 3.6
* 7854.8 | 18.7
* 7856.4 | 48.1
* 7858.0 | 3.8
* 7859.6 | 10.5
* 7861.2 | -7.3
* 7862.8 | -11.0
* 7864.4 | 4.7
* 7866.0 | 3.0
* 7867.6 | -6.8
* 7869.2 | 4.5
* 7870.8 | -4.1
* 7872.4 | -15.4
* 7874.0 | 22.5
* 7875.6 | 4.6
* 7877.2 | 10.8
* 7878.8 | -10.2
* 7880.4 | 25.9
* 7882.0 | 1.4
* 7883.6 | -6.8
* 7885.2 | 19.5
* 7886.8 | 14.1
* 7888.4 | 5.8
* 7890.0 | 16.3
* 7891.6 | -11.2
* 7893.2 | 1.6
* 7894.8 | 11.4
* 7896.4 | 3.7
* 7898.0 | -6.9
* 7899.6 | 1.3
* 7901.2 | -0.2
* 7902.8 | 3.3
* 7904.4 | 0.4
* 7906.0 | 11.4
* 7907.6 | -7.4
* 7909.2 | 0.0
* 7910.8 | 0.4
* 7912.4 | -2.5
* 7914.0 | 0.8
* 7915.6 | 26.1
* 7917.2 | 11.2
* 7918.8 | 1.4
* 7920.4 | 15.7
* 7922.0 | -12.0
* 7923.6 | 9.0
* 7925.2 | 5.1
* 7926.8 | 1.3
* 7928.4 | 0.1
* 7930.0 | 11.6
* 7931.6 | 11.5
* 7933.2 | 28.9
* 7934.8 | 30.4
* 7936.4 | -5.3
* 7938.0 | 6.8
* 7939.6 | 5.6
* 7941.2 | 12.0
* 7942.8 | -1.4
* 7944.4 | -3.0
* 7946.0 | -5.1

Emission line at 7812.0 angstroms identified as [O II] 3727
